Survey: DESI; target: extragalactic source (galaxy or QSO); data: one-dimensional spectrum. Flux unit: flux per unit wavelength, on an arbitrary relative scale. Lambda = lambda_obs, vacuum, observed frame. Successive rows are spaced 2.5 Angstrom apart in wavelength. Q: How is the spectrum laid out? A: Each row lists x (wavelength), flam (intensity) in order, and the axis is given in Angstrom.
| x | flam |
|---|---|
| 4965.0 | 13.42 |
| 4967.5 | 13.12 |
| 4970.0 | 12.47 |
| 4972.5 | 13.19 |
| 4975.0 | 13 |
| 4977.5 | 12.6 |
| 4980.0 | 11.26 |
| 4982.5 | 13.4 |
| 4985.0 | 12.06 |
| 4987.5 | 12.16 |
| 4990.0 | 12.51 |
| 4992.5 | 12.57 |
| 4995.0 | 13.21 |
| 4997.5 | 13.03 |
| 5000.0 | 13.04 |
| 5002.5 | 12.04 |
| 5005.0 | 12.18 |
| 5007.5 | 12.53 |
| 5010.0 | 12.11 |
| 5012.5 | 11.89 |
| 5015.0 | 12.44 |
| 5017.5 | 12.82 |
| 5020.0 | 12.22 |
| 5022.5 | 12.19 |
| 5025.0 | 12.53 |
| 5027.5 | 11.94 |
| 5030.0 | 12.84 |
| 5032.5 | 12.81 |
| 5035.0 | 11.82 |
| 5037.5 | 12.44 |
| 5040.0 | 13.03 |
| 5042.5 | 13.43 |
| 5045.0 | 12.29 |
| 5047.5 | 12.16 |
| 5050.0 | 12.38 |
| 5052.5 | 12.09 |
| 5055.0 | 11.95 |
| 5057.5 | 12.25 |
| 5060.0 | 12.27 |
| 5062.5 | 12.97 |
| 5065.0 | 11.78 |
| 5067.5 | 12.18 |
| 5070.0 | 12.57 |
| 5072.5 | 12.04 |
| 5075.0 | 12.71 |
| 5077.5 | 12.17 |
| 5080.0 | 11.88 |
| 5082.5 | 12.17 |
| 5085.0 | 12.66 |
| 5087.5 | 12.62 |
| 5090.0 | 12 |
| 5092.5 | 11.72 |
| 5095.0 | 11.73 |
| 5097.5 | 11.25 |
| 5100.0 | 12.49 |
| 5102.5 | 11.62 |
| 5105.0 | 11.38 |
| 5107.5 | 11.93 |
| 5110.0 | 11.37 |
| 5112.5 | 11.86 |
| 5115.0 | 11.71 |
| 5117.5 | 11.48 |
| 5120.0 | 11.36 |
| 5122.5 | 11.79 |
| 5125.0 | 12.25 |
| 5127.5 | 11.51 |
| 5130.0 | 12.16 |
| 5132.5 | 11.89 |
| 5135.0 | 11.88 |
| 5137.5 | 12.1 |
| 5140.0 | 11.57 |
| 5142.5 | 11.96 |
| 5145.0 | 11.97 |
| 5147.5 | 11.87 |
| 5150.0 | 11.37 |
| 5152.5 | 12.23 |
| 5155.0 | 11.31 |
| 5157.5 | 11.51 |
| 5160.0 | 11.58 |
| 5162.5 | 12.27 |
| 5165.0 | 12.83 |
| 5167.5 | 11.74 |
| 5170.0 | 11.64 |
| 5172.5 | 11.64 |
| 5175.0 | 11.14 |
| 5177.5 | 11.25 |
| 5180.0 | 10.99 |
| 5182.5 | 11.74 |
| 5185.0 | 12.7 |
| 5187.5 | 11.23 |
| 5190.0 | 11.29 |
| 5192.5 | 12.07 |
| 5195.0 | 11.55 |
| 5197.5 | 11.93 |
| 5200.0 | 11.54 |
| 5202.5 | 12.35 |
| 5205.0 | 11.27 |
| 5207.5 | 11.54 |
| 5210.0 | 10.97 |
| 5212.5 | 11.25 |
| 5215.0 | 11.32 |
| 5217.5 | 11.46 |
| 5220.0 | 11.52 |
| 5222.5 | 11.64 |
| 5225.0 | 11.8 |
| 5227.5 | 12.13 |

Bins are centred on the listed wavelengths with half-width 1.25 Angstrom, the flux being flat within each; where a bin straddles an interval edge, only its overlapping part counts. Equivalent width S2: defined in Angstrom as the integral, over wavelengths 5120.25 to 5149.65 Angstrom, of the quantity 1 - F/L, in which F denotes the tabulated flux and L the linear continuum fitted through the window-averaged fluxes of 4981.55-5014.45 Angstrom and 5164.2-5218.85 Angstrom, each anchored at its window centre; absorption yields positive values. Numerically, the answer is 0.0 Angstrom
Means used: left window 12.5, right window 11.6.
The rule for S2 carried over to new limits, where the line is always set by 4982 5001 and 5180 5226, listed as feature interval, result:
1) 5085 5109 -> 0.5 Angstrom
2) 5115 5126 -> 0.3 Angstrom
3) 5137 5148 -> 0.0 Angstrom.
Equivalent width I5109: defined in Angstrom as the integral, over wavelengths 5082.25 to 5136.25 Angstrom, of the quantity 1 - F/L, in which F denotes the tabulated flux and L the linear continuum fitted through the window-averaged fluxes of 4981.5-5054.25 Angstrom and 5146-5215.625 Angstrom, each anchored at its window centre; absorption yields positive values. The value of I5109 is 0.75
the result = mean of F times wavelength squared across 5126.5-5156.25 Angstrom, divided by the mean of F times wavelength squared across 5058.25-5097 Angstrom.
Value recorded 1.0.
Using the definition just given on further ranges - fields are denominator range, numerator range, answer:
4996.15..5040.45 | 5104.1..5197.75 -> 0.99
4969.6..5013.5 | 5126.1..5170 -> 1.01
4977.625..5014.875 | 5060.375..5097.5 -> 1.01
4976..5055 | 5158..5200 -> 1.00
